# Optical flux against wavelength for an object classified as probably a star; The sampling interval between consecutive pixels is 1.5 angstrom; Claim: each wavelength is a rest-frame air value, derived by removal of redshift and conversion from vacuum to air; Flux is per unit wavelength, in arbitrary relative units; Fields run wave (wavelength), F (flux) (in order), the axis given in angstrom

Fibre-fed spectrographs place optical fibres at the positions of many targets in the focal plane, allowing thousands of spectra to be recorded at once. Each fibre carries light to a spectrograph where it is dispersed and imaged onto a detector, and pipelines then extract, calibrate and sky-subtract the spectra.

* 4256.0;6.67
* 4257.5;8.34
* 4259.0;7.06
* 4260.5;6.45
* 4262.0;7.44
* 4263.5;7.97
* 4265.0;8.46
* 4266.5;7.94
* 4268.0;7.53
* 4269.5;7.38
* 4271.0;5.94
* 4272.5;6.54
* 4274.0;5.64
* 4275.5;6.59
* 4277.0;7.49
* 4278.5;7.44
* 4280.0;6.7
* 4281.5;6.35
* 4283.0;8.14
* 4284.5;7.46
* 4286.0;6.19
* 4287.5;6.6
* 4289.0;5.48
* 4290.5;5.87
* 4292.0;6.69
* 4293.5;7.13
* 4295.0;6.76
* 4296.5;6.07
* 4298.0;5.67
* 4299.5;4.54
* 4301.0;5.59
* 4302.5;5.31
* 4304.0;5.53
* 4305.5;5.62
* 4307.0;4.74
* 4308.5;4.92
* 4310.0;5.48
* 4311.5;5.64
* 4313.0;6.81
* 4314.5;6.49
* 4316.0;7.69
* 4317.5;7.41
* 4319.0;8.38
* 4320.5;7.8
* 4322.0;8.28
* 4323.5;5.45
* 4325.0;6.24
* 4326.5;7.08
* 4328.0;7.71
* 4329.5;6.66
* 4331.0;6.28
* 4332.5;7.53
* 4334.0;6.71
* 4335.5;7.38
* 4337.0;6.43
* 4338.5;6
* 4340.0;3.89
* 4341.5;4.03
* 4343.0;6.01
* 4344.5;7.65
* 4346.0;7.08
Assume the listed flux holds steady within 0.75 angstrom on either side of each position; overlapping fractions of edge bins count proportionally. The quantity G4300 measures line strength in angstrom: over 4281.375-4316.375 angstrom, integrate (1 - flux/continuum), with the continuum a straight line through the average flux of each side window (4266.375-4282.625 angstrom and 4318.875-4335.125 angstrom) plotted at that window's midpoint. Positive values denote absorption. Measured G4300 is 4.3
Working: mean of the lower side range 6.86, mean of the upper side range 7.06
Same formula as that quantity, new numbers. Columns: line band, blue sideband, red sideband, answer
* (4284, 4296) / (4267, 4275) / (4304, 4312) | -1.1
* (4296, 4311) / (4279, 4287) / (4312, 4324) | 3.8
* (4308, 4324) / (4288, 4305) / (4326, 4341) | -1.5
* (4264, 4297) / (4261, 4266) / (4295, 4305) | -0.4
